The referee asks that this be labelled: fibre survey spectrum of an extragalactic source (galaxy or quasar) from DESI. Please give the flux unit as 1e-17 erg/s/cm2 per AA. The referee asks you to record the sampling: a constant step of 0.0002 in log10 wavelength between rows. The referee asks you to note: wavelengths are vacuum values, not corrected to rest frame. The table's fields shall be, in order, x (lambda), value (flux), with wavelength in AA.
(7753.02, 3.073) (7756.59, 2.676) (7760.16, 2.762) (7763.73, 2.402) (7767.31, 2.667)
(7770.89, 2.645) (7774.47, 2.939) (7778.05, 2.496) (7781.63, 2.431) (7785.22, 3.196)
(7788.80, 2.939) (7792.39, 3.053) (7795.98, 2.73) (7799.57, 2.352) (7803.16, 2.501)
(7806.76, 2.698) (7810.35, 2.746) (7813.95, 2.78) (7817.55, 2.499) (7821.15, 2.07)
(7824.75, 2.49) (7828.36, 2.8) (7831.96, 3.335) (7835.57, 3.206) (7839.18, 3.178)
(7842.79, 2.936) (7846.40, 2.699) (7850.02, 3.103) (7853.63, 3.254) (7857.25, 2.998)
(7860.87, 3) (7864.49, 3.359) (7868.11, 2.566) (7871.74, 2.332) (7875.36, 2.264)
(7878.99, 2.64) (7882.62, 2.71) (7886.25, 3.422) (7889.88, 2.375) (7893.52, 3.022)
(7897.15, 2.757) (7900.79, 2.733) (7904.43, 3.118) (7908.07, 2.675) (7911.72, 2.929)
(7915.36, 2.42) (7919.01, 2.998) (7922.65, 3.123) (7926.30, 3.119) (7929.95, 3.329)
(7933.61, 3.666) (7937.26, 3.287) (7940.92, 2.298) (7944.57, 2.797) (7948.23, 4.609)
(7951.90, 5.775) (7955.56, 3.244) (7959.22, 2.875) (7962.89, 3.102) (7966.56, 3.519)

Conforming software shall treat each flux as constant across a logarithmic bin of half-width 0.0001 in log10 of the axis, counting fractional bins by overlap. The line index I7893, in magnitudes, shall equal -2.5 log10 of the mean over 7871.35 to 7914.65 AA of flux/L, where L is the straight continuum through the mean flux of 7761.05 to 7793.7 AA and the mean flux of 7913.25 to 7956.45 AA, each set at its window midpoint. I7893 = 0.17 mag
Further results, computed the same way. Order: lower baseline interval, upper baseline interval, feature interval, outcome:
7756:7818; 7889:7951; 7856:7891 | 0.063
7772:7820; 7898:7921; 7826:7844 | -0.124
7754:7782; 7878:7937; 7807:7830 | 0.077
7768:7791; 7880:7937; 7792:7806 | 0.072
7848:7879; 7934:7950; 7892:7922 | 0.090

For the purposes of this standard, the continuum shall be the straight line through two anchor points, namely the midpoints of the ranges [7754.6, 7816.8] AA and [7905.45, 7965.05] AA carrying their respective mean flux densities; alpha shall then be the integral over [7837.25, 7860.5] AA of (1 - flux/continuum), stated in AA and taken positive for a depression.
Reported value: -0.7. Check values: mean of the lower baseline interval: 2.7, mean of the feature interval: 3.03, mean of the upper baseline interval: 3.27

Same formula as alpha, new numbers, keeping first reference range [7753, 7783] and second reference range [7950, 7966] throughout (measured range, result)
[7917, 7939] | 2.0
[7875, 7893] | 3.1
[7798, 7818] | 1.9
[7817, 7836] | 1.8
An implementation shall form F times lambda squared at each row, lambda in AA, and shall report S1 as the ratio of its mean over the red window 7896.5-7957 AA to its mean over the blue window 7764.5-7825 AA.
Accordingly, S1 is 1.26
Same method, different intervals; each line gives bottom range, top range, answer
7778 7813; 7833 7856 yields 1.14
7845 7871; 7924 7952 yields 1.19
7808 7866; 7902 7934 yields 1.06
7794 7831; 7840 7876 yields 1.13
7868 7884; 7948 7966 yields 1.57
